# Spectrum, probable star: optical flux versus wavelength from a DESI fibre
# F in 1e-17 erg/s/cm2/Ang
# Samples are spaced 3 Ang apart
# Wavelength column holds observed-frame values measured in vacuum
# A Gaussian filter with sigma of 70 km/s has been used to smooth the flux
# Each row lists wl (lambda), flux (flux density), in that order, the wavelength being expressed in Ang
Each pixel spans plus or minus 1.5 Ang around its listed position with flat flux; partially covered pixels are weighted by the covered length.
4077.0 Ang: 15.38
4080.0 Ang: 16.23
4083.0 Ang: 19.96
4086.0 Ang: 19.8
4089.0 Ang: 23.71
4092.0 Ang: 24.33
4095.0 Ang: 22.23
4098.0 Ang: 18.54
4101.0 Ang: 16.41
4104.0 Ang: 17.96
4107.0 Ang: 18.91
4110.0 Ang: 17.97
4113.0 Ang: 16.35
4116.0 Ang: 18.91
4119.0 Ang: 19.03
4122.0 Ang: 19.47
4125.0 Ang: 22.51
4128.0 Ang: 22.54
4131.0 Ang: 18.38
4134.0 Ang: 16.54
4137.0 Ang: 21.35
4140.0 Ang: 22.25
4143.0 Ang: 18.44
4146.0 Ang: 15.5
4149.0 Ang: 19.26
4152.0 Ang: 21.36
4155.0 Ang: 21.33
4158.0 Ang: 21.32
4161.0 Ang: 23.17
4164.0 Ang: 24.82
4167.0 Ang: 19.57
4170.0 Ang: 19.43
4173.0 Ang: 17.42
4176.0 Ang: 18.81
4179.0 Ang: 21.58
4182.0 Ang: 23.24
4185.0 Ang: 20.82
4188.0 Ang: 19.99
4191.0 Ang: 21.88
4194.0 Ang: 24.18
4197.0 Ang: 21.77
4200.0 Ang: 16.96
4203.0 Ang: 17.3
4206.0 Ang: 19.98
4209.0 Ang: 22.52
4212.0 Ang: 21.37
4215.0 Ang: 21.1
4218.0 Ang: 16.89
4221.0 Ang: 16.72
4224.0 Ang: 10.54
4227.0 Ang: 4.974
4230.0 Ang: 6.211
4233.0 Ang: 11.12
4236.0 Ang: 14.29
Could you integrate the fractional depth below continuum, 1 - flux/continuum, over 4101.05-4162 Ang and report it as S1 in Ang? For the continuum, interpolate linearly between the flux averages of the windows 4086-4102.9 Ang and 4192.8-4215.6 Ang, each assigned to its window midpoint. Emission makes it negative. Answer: 3.6 Ang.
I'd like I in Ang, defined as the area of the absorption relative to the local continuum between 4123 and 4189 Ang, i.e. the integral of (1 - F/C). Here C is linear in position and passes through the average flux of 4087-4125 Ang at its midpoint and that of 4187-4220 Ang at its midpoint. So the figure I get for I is -1.5 Ang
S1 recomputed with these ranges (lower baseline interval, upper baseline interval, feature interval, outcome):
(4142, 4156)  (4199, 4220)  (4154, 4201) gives -4.4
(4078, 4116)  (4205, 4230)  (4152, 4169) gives -4.2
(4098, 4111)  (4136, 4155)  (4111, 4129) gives -1.0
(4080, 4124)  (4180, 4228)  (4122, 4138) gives -0.7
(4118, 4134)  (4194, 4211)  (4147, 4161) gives -0.5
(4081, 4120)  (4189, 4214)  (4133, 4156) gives 0.6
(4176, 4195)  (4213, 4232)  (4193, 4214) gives -3.9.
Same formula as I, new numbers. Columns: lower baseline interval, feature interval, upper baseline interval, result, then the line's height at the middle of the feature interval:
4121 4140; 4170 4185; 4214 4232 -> -3.6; 16.3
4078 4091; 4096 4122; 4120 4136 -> 2.3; 19.9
